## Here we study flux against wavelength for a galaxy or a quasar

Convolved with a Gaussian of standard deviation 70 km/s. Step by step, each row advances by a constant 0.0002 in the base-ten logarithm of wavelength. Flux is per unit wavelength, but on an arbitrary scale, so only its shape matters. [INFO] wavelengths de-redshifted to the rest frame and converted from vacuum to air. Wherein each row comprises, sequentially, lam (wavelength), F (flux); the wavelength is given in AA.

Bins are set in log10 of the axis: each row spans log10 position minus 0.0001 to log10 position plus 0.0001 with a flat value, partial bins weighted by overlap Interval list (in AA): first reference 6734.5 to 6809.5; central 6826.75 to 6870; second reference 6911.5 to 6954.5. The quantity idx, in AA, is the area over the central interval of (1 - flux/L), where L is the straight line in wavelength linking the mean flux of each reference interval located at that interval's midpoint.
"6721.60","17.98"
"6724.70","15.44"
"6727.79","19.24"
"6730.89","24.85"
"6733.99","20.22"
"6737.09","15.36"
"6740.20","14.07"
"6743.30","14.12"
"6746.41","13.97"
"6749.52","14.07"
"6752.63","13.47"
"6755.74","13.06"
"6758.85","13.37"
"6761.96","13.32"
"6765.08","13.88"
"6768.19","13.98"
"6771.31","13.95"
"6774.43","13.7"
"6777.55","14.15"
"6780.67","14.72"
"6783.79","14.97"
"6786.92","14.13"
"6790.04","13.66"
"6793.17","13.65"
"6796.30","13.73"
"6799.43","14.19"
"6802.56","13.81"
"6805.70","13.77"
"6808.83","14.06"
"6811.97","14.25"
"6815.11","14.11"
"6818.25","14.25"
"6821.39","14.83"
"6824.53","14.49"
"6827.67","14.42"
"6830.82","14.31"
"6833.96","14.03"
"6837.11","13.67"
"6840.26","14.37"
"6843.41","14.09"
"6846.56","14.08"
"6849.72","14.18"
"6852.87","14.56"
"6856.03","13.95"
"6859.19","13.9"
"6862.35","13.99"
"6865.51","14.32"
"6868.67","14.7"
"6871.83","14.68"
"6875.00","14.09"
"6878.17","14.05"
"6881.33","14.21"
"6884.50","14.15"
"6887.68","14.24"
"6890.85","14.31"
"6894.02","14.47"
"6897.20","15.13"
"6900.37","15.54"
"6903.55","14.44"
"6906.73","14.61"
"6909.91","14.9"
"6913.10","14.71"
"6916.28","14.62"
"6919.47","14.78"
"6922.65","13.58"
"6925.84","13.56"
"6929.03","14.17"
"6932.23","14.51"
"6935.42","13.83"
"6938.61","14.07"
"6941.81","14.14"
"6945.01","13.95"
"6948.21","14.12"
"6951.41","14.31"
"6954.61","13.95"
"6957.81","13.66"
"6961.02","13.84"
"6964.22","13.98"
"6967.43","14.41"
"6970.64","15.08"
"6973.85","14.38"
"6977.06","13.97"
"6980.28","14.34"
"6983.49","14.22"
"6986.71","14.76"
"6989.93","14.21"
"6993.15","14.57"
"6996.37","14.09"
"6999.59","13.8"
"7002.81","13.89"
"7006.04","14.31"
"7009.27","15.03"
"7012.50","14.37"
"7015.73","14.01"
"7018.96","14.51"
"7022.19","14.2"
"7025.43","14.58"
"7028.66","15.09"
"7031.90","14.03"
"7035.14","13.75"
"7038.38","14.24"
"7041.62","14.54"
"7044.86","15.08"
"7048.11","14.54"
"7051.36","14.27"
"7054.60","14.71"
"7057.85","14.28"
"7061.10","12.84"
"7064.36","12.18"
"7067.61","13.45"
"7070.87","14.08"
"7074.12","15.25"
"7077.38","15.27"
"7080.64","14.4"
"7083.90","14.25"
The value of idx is -0.2 AA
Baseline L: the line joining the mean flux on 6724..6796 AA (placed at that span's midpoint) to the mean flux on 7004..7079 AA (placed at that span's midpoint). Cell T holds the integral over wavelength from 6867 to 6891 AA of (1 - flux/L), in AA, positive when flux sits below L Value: 0.6 AA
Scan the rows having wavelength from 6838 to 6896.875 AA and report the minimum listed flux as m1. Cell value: 13.9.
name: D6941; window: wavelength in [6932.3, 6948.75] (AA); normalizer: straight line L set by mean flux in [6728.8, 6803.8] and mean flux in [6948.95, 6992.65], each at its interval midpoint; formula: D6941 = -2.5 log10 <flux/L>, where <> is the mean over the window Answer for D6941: 0.02 mag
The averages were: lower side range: 14.7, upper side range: 14.2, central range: 14.1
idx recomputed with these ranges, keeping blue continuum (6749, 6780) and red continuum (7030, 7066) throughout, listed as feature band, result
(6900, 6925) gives -1.23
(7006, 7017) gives -0.36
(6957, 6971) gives -0.20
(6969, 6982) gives -0.44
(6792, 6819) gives -0.42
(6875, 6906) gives -1.39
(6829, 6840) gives -0.21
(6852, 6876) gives -0.76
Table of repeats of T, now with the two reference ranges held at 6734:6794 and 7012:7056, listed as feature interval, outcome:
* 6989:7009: 0.3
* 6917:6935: 0.2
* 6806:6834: -0.2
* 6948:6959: 0.3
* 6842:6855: 0.0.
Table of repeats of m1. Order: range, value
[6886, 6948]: 13.56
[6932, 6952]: 13.83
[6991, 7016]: 13.8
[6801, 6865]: 13.67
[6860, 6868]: 13.99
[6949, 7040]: 13.66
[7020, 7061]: 13.75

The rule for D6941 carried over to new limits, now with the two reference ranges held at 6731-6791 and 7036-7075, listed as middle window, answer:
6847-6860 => 0.02 mag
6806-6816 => 0.03 mag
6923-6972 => 0.01 mag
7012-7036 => -0.01 mag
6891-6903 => -0.04 mag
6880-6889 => 0.01 mag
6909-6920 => -0.03 mag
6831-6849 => 0.03 mag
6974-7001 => 0.00 mag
